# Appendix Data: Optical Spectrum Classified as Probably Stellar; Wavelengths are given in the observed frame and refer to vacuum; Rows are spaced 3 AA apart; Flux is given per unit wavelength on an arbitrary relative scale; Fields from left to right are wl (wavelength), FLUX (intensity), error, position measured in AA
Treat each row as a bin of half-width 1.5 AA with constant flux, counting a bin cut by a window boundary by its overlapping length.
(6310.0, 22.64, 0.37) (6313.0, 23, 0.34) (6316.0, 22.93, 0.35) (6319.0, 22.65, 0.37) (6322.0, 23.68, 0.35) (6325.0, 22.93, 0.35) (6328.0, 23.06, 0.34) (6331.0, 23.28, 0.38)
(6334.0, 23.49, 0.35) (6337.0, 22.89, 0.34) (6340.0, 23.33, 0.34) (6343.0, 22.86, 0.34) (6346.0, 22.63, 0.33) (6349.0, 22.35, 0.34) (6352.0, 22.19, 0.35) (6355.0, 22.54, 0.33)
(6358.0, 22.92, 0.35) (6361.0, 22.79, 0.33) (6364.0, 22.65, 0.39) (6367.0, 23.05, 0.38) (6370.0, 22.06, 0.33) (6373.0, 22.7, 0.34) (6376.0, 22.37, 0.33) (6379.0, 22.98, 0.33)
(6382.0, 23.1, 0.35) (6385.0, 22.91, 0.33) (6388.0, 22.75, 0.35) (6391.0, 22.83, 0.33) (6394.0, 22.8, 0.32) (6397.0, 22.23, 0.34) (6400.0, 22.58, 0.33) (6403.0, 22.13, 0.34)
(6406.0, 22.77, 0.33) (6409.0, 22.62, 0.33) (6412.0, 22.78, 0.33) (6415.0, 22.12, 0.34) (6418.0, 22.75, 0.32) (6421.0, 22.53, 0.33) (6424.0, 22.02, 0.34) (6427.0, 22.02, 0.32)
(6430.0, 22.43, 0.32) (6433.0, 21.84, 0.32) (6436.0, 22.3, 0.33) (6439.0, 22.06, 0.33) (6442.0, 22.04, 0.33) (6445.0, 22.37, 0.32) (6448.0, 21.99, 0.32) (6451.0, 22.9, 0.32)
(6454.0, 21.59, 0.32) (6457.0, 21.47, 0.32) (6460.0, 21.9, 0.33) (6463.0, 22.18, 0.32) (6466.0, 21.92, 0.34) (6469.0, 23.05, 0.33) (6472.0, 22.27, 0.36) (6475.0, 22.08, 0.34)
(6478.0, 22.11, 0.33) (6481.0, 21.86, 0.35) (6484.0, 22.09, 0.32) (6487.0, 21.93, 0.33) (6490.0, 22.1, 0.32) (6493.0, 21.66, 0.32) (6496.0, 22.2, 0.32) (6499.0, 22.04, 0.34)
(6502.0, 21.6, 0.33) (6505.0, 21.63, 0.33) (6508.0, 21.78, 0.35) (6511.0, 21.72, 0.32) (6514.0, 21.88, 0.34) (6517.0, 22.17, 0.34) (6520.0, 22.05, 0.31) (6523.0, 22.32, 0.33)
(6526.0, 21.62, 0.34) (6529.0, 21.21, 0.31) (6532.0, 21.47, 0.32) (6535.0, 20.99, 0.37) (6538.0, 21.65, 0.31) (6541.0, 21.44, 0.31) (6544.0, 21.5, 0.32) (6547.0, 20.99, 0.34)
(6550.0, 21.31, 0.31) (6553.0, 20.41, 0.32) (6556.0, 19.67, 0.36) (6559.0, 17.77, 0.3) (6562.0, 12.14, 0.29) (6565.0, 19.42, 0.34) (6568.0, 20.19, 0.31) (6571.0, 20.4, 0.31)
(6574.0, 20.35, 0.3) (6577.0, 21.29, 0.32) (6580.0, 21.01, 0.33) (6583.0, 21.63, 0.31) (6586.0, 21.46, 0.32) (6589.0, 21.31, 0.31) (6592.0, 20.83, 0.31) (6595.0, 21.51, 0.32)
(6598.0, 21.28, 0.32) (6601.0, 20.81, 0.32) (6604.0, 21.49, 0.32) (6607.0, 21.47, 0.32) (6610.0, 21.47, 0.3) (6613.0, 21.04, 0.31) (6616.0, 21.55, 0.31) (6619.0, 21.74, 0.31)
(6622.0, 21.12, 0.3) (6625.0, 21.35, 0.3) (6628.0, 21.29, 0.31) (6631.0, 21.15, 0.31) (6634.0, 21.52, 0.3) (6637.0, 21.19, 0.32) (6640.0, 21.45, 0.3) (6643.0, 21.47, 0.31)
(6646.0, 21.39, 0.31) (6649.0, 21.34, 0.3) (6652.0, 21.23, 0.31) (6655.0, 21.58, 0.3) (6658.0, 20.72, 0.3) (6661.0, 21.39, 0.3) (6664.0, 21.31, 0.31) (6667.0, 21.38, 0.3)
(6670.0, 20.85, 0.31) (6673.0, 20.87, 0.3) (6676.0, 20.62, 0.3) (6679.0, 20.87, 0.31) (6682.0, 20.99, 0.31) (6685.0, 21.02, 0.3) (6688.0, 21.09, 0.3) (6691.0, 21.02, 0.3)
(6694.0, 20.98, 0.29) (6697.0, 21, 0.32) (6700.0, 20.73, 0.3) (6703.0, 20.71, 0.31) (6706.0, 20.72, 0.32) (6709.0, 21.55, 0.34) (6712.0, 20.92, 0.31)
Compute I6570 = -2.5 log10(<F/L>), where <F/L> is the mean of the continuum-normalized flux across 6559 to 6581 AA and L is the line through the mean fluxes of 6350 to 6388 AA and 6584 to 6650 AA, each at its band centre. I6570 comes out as 0.13 mag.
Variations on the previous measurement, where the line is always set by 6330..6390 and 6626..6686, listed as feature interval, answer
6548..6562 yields 0.15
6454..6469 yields 0.01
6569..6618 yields 0.02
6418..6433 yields 0.01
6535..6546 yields 0.02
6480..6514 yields 0.01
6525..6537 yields 0.03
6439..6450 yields 0.01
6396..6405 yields 0.01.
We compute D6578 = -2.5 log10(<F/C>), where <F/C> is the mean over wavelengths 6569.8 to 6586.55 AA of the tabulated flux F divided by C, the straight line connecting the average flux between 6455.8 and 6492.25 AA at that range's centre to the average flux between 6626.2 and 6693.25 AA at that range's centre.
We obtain 0.028 mag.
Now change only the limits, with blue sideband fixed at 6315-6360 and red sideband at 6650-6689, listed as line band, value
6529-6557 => 0.035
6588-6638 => 0.004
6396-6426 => 0.003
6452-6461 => 0.027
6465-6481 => -0.005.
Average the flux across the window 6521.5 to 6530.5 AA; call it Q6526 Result 21.7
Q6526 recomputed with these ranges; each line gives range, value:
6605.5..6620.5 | 21.5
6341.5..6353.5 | 22.5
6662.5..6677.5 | 21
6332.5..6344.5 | 23.1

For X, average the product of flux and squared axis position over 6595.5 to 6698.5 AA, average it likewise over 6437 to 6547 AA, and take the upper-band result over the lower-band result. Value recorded 1.02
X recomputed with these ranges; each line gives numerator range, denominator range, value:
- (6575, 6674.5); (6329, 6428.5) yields 1.01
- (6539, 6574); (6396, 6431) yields 0.92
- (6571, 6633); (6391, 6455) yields 1.00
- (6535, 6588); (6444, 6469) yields 0.94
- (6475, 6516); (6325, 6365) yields 1.00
